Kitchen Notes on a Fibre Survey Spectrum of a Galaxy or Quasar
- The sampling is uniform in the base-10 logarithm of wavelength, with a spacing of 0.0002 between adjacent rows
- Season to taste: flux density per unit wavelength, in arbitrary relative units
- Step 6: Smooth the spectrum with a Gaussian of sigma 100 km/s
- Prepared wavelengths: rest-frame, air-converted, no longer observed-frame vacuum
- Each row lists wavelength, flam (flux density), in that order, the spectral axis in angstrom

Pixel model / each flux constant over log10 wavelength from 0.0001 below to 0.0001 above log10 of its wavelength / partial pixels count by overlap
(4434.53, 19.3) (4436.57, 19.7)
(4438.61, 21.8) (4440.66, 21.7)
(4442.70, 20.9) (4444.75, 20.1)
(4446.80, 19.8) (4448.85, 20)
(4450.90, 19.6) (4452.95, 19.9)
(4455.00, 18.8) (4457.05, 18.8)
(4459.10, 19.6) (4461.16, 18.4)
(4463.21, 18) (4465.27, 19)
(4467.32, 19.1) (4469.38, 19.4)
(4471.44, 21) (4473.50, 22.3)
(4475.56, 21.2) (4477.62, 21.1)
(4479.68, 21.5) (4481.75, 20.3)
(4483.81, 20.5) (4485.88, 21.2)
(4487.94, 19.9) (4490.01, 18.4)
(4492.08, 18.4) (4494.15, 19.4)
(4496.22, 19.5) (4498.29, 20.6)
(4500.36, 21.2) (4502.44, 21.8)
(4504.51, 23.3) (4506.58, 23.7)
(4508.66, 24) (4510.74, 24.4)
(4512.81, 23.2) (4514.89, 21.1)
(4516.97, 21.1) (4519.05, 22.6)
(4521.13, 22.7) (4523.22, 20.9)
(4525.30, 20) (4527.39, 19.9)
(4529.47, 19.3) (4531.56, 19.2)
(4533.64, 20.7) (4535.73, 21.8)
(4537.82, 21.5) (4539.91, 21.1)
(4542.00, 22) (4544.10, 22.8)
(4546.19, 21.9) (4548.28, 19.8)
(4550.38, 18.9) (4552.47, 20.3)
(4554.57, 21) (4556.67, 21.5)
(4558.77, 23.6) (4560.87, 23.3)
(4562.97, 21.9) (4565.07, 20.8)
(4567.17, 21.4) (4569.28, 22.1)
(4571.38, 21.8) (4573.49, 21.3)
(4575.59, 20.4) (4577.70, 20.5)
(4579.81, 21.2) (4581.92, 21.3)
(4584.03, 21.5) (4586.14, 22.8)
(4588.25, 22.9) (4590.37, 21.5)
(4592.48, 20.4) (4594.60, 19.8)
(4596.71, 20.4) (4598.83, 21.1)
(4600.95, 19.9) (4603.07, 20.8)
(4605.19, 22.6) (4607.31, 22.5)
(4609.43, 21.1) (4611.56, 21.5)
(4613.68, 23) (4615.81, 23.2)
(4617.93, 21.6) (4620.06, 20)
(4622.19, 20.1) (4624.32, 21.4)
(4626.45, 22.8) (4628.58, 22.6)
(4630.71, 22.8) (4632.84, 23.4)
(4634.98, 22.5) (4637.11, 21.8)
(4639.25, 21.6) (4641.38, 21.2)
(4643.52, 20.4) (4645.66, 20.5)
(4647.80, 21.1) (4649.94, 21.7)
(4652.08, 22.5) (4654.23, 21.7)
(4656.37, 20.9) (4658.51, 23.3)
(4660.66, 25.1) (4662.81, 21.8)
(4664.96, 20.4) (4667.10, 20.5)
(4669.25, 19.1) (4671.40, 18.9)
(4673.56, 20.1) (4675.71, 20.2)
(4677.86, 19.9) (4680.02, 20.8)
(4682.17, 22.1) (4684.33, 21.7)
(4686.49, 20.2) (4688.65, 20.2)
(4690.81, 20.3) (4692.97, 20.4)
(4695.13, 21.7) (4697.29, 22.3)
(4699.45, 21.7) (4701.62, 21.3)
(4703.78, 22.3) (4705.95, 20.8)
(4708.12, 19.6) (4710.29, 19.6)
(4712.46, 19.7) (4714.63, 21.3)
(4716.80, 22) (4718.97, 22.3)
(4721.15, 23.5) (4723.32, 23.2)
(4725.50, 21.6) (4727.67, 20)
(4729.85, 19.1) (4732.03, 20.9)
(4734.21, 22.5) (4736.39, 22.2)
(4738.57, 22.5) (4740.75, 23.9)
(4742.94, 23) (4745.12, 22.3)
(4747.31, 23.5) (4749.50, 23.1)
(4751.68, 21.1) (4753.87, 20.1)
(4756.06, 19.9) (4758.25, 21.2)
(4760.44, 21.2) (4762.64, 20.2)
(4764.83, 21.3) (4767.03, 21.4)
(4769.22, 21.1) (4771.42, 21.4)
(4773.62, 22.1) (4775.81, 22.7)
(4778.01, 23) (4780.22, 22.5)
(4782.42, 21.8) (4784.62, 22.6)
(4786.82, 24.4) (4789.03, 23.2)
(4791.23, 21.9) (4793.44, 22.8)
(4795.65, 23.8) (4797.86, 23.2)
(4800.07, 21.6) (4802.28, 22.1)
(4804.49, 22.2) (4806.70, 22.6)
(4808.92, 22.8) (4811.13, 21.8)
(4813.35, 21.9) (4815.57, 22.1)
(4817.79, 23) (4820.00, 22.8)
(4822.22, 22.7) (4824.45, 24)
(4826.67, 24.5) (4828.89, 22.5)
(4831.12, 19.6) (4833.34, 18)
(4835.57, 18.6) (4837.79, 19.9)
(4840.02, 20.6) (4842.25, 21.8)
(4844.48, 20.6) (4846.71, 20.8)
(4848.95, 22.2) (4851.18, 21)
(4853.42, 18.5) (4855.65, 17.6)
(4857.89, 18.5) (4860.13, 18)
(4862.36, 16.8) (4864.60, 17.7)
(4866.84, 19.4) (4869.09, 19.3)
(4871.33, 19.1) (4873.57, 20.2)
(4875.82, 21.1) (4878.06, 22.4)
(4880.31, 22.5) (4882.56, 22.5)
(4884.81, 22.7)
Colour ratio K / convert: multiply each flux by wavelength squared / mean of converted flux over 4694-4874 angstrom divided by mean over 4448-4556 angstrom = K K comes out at 1.2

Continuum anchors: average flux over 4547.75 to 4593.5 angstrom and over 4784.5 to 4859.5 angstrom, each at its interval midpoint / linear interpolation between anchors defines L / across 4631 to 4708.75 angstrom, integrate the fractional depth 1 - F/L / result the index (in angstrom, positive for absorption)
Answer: 0.84 angstrom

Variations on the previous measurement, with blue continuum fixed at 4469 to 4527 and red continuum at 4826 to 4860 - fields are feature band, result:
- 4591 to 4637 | -1.6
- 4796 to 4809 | -1.4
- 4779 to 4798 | -2.4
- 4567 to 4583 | -0.2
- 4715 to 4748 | -2.6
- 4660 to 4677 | 0.1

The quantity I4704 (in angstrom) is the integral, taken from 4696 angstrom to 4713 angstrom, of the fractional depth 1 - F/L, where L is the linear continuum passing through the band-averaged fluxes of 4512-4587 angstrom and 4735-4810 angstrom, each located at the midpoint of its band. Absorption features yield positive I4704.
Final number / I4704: 0.7 angstrom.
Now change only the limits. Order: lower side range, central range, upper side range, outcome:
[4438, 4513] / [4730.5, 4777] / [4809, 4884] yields -2.5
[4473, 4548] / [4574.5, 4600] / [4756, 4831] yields 0.4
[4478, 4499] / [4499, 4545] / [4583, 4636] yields -2.9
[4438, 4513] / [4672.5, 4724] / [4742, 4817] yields 1.4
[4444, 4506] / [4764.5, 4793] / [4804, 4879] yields -2.4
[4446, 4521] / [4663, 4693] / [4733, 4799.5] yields 1.8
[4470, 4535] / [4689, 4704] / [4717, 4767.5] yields 0.2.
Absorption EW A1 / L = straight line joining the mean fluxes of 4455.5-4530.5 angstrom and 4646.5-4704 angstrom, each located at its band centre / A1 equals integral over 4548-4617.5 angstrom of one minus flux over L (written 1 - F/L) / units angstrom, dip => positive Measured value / -1.5 angstrom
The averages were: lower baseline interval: 20.7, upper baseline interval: 21.2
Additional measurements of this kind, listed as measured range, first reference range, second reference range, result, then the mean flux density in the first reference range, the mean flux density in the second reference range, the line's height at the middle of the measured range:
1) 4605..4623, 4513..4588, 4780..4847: -0.2 angstrom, 21.3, 22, 21.5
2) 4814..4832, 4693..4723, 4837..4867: -2.5 angstrom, 21.4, 19.5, 19.9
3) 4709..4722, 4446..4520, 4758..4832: 0.3 angstrom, 20.6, 22.3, 21.9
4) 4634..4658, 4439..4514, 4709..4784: -0.2 angstrom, 20.6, 21.7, 21.3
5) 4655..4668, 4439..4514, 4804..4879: -0.9 angstrom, 20.6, 20.7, 20.6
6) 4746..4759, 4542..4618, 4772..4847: 0.3 angstrom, 21.5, 22.1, 21.9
